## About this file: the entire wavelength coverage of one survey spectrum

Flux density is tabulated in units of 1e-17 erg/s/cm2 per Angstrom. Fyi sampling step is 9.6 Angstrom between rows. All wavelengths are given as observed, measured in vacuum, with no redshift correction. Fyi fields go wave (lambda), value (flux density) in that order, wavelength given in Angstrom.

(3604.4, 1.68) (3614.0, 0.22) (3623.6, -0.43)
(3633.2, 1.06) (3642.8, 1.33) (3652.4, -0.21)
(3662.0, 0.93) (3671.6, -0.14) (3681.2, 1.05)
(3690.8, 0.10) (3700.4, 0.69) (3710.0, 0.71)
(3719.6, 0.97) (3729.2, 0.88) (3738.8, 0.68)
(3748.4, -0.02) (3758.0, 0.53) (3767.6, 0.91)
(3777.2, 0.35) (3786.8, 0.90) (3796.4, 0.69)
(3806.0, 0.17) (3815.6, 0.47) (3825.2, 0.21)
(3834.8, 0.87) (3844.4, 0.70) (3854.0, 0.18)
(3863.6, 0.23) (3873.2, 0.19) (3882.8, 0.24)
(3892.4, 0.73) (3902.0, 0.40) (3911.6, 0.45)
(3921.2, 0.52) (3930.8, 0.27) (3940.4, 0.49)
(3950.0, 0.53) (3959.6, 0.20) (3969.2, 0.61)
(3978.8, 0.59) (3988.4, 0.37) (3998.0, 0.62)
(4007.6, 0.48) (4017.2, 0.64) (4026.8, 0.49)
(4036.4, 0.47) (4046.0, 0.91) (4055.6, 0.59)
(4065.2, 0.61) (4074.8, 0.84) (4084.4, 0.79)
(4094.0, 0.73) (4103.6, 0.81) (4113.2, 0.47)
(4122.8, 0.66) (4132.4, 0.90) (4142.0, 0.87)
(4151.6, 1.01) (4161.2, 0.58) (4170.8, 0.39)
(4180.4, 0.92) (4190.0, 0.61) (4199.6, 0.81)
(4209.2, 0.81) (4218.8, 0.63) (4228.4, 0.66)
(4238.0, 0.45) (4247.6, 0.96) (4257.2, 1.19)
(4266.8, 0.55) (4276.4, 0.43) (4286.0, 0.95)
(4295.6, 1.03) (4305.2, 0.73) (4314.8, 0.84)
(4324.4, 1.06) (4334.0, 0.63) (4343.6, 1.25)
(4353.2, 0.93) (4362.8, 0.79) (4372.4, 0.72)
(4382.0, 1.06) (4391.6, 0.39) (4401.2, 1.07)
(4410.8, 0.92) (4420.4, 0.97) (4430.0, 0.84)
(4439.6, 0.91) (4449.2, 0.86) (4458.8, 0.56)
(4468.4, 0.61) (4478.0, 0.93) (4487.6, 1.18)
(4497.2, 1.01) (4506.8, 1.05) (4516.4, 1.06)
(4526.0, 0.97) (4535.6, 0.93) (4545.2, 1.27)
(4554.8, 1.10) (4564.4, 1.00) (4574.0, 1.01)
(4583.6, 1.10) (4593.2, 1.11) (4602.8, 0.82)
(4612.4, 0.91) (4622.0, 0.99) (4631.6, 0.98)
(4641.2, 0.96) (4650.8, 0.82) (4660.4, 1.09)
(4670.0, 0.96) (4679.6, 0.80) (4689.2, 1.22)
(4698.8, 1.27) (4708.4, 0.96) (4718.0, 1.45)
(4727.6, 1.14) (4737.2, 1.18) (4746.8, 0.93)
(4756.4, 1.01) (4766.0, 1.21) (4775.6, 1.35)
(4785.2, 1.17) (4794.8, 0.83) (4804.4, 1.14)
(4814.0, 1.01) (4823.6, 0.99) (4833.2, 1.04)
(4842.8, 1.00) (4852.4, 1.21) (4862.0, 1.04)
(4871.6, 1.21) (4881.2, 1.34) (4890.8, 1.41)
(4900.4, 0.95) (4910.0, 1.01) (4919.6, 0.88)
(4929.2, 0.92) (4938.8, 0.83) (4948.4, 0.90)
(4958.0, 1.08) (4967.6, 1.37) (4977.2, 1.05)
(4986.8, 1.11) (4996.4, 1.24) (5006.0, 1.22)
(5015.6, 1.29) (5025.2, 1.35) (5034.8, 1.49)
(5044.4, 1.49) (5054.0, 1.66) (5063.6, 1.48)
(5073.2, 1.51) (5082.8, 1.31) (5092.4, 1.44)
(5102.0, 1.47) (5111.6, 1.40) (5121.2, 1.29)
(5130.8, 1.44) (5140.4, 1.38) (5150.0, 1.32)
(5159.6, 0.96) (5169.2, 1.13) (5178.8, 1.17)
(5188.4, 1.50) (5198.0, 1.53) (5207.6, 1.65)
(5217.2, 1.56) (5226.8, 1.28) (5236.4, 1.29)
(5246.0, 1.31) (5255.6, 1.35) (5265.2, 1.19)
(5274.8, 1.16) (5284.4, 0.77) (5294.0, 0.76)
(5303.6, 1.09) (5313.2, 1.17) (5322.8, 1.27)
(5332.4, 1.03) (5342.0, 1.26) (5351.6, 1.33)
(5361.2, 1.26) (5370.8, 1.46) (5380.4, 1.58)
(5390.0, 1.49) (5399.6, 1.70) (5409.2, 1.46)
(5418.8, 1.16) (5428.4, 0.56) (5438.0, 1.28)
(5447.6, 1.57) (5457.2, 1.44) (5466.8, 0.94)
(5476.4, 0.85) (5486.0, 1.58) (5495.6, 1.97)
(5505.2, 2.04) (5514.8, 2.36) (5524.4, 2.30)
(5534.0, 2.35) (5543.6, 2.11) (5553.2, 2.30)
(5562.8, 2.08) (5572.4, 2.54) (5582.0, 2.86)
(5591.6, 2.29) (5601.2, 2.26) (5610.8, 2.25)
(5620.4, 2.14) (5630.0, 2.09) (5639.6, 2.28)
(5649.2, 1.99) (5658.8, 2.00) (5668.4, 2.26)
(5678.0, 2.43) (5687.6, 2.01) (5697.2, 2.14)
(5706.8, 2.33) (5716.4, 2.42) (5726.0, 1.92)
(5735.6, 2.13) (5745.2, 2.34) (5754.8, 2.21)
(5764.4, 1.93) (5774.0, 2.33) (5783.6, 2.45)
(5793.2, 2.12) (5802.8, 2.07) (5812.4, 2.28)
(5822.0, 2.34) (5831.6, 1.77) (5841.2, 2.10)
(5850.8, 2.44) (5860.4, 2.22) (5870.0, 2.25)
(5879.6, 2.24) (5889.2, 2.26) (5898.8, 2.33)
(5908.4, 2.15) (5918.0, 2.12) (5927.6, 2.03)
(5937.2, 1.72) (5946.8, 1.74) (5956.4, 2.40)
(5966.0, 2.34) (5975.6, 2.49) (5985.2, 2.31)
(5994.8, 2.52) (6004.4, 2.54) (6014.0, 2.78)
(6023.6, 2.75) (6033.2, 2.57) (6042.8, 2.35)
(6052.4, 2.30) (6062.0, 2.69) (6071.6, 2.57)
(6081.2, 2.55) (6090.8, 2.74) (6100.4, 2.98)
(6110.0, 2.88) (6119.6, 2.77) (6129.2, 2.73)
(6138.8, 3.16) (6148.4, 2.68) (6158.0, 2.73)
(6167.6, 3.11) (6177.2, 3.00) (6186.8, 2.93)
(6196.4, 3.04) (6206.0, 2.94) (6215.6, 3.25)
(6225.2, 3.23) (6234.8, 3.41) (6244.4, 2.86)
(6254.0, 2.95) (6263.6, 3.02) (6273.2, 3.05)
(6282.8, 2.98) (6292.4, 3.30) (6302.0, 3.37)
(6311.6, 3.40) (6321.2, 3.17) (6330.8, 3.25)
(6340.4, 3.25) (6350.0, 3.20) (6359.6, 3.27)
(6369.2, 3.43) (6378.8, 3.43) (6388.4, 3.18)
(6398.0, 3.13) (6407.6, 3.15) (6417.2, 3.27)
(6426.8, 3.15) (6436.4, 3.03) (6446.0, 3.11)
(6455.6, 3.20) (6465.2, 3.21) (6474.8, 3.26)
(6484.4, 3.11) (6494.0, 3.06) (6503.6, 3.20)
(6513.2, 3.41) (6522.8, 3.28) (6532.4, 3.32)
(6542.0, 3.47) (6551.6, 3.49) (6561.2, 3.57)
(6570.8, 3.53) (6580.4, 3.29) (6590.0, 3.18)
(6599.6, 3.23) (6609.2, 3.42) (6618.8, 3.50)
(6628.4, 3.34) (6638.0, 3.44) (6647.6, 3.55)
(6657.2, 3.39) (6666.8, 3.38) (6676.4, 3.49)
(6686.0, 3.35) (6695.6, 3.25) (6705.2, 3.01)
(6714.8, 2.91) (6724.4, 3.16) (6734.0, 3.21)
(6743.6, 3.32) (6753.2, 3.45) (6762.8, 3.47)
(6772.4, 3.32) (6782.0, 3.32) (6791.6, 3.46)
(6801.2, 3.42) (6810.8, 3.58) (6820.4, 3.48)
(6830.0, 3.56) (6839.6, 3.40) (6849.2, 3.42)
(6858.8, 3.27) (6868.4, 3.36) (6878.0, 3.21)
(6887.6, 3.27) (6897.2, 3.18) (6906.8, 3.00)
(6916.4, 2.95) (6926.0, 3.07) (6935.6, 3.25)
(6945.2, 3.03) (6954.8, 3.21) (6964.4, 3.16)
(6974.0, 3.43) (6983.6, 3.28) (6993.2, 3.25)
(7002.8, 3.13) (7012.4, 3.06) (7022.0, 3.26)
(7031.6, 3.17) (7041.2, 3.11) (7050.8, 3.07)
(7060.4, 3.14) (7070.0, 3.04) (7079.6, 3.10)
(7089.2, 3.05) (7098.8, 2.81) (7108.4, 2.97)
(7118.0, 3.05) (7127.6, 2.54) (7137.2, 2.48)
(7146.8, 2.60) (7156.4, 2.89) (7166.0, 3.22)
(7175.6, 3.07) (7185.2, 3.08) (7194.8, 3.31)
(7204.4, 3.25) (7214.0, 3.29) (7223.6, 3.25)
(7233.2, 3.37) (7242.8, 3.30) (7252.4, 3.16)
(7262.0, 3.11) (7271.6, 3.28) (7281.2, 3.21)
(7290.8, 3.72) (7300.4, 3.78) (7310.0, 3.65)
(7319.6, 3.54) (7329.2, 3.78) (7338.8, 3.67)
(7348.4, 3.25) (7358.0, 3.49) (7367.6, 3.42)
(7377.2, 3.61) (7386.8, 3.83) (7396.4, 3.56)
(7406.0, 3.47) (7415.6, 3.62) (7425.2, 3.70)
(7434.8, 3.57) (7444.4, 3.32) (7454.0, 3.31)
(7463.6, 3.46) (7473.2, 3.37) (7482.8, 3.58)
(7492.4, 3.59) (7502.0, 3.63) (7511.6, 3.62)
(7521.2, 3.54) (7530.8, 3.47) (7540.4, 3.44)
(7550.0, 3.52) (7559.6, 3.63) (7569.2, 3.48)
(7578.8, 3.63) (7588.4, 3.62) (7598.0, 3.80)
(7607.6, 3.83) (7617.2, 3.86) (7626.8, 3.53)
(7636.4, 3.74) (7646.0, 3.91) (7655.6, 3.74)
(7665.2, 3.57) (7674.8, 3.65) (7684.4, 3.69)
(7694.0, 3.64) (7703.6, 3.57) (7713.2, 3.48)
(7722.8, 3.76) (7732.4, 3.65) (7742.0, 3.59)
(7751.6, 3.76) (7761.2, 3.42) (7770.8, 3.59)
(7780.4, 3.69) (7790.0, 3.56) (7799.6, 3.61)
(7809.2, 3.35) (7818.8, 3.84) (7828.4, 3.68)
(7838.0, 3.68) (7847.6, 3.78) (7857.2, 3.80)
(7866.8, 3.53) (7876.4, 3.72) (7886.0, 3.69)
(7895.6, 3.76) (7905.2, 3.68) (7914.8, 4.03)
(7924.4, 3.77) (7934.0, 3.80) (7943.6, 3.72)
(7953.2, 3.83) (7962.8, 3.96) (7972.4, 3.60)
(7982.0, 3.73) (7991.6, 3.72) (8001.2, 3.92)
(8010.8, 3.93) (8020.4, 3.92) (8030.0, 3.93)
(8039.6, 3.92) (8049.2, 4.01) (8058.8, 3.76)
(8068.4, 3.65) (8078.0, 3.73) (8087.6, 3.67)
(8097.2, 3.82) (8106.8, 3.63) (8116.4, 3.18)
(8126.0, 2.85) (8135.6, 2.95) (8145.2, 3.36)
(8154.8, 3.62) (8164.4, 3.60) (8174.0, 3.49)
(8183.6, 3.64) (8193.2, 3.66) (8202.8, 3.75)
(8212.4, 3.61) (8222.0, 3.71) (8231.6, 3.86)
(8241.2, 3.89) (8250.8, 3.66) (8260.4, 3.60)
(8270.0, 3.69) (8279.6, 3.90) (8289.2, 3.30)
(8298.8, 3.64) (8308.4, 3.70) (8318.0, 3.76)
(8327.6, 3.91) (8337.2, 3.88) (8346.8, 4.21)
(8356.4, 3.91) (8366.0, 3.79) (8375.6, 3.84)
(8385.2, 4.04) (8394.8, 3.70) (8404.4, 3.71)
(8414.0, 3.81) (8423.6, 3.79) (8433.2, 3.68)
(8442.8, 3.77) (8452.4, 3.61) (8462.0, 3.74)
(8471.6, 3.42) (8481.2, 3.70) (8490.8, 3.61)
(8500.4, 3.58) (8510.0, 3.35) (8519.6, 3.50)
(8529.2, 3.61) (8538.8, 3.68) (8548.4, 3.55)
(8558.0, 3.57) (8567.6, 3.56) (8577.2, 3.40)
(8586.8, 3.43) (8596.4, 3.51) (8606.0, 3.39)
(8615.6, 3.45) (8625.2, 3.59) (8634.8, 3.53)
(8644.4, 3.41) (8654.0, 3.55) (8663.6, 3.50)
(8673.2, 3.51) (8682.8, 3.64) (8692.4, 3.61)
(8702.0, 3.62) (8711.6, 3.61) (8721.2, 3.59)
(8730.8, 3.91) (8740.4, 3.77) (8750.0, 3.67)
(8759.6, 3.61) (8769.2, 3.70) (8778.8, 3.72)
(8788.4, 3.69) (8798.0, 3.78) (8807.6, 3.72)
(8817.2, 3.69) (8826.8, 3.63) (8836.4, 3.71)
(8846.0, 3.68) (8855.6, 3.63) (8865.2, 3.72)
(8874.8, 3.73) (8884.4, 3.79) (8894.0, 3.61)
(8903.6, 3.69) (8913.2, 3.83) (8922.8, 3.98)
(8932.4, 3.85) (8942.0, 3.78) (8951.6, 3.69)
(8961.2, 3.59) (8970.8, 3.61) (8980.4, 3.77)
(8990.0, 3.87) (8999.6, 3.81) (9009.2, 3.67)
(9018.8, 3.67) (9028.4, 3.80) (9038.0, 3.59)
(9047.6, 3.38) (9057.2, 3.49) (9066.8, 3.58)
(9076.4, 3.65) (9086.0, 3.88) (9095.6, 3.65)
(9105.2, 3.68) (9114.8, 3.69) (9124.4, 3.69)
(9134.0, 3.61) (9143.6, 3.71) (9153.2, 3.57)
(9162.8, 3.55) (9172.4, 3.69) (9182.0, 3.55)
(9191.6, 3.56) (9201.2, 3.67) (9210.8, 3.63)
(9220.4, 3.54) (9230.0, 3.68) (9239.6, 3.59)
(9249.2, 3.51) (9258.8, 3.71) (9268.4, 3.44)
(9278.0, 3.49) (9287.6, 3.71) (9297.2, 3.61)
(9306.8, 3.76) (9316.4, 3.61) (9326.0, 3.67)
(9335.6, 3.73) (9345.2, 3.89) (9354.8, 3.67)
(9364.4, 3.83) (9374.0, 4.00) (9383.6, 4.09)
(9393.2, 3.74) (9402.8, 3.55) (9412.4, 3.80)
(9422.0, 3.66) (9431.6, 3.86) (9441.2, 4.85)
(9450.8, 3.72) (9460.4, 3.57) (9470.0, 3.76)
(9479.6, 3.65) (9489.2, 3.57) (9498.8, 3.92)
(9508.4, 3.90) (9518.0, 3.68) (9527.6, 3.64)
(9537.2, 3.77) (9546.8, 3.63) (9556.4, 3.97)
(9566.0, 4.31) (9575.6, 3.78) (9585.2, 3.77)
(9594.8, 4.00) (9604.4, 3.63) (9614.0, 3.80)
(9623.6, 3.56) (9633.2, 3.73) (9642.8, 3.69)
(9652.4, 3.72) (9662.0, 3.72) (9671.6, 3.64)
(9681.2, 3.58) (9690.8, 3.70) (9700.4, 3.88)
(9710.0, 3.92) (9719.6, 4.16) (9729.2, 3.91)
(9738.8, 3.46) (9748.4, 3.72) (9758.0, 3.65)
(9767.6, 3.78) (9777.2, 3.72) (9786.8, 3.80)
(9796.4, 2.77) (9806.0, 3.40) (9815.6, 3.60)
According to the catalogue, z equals 0.379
